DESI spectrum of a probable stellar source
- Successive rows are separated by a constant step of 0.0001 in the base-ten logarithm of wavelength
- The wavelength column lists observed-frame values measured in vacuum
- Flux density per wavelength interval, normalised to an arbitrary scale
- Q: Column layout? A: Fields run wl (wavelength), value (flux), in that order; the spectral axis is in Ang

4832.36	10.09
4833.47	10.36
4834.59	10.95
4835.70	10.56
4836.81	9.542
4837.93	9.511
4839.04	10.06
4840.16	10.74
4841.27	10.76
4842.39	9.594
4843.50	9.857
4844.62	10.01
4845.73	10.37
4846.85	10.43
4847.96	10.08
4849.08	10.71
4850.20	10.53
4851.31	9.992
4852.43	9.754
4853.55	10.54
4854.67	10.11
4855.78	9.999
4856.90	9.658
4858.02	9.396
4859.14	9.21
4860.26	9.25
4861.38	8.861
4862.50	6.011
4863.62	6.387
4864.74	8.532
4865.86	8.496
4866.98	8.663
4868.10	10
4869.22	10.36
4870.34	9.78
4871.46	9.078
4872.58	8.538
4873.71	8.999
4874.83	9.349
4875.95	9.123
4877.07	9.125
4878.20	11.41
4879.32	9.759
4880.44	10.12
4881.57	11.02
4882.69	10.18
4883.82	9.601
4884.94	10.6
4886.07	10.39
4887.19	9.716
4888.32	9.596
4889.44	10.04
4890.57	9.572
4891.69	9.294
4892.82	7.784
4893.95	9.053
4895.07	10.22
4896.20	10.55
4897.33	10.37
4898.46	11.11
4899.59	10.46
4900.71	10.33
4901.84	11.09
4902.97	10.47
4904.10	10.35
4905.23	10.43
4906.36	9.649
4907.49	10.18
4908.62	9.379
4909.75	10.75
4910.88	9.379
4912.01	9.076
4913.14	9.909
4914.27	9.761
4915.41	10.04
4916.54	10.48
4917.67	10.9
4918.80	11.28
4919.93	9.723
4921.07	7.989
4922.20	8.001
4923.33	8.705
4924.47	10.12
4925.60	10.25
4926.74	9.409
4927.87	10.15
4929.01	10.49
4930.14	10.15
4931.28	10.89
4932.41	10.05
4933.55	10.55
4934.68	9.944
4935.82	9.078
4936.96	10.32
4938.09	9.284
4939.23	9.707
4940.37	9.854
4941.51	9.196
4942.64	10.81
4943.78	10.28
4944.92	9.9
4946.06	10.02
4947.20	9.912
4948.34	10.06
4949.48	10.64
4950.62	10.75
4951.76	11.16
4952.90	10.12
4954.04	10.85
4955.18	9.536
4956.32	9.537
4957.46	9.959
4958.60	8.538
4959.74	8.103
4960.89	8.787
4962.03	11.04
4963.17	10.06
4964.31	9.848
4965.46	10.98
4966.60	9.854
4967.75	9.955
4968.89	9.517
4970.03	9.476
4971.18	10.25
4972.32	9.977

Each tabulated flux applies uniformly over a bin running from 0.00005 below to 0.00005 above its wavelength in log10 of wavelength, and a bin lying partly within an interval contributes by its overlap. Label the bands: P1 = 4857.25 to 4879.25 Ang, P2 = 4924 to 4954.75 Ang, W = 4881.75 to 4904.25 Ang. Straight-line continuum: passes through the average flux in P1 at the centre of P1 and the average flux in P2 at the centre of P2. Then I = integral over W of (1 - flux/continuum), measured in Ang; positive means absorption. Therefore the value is -1.56 Ang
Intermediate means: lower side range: 9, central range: 10.1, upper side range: 10.1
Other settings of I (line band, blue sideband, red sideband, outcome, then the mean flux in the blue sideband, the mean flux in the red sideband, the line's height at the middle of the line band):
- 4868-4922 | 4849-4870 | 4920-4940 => -2.42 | 9.26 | 9.71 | 9.49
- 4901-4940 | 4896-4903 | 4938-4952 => 1.72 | 10.6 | 10.1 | 10.4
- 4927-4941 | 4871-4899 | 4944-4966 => -0.13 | 9.78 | 9.99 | 9.93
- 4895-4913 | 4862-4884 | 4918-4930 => -1.41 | 9.23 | 9.66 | 9.49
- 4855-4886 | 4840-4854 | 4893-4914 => 2.58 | 10.2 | 10.1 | 10.2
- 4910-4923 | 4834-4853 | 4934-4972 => 0.42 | 10.2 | 9.92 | 10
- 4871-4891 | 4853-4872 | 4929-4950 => -1.03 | 9.08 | 10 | 9.31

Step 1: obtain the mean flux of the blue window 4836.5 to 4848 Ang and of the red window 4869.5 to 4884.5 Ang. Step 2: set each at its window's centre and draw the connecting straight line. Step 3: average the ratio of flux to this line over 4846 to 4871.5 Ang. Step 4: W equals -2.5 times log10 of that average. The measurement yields 0.06 mag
